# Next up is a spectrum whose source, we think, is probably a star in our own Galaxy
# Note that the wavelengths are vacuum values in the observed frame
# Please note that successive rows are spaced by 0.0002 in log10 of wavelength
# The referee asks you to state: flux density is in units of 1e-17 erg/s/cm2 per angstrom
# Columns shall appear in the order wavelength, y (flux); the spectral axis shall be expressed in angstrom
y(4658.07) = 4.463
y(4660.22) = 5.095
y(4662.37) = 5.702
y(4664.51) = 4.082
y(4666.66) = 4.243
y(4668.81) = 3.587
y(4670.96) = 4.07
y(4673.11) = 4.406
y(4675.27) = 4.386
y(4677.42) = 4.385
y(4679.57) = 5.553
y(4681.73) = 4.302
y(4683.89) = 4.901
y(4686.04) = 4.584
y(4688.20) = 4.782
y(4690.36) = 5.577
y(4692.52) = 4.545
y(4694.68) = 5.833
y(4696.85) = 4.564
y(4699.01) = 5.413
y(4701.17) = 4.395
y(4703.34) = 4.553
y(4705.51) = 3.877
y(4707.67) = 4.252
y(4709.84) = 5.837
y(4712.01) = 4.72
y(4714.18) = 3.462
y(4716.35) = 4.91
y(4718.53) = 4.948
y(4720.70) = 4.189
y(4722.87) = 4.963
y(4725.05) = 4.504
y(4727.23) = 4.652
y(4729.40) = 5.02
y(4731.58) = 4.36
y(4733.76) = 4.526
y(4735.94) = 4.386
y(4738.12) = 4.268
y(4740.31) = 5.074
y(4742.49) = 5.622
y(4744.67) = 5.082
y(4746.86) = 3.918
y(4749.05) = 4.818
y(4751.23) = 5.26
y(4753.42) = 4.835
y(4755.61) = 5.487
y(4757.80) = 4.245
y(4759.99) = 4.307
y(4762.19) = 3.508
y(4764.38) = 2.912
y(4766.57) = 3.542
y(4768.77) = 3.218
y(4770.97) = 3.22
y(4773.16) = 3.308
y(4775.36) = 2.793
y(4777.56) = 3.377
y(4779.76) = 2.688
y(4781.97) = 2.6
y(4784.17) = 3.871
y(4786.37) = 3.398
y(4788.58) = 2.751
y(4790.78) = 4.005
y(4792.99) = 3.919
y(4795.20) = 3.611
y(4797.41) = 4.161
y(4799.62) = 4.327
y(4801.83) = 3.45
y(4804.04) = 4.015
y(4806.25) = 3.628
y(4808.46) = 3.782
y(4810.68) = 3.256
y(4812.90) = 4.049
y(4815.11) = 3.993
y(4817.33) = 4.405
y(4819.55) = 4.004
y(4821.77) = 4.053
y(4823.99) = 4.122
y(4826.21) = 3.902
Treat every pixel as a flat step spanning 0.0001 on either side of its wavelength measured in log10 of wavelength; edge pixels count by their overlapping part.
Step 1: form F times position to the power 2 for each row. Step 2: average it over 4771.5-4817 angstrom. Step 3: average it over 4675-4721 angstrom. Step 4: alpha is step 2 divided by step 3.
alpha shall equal 0.8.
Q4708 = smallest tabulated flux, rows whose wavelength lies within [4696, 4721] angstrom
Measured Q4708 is 3.462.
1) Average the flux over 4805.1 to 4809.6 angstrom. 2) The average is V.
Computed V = 3.71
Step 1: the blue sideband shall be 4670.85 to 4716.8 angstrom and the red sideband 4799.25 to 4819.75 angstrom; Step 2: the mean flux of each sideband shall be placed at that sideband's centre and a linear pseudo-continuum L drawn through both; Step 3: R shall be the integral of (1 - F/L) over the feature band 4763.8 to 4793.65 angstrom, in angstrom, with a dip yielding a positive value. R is 6.1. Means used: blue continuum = 4.71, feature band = 3.25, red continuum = 3.87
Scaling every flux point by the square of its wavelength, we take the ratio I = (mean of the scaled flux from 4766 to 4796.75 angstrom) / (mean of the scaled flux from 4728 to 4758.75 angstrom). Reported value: 0.7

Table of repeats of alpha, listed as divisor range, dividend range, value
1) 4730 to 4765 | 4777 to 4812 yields 0.80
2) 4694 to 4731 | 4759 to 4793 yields 0.73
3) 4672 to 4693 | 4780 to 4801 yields 0.79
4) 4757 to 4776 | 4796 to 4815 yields 1.13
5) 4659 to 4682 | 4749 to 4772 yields 0.94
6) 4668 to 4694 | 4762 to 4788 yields 0.72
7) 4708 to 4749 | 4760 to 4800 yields 0.74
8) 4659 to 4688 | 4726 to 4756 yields 1.08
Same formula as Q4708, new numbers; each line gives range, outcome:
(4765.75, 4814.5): 2.6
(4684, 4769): 2.912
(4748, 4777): 2.793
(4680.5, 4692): 4.302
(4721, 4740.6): 4.268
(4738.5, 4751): 3.918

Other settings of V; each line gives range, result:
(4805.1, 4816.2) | 3.74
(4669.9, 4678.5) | 4.31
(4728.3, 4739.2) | 4.52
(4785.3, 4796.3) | 3.54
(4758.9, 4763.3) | 3.9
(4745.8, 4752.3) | 4.67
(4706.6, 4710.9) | 5.04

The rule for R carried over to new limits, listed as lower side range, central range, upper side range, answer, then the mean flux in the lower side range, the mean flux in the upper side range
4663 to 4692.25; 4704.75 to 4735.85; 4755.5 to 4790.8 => -4.3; 4.55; 3.41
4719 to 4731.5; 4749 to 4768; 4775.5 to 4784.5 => -3.0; 4.66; 3.03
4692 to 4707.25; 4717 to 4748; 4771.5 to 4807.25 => -3.0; 4.73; 3.49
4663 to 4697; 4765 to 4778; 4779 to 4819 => 2.2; 4.63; 3.68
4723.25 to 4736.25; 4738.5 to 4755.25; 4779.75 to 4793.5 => -2.8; 4.61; 3.34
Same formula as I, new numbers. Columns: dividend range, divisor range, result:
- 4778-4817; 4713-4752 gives 0.80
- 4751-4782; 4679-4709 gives 0.79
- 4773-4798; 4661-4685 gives 0.78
